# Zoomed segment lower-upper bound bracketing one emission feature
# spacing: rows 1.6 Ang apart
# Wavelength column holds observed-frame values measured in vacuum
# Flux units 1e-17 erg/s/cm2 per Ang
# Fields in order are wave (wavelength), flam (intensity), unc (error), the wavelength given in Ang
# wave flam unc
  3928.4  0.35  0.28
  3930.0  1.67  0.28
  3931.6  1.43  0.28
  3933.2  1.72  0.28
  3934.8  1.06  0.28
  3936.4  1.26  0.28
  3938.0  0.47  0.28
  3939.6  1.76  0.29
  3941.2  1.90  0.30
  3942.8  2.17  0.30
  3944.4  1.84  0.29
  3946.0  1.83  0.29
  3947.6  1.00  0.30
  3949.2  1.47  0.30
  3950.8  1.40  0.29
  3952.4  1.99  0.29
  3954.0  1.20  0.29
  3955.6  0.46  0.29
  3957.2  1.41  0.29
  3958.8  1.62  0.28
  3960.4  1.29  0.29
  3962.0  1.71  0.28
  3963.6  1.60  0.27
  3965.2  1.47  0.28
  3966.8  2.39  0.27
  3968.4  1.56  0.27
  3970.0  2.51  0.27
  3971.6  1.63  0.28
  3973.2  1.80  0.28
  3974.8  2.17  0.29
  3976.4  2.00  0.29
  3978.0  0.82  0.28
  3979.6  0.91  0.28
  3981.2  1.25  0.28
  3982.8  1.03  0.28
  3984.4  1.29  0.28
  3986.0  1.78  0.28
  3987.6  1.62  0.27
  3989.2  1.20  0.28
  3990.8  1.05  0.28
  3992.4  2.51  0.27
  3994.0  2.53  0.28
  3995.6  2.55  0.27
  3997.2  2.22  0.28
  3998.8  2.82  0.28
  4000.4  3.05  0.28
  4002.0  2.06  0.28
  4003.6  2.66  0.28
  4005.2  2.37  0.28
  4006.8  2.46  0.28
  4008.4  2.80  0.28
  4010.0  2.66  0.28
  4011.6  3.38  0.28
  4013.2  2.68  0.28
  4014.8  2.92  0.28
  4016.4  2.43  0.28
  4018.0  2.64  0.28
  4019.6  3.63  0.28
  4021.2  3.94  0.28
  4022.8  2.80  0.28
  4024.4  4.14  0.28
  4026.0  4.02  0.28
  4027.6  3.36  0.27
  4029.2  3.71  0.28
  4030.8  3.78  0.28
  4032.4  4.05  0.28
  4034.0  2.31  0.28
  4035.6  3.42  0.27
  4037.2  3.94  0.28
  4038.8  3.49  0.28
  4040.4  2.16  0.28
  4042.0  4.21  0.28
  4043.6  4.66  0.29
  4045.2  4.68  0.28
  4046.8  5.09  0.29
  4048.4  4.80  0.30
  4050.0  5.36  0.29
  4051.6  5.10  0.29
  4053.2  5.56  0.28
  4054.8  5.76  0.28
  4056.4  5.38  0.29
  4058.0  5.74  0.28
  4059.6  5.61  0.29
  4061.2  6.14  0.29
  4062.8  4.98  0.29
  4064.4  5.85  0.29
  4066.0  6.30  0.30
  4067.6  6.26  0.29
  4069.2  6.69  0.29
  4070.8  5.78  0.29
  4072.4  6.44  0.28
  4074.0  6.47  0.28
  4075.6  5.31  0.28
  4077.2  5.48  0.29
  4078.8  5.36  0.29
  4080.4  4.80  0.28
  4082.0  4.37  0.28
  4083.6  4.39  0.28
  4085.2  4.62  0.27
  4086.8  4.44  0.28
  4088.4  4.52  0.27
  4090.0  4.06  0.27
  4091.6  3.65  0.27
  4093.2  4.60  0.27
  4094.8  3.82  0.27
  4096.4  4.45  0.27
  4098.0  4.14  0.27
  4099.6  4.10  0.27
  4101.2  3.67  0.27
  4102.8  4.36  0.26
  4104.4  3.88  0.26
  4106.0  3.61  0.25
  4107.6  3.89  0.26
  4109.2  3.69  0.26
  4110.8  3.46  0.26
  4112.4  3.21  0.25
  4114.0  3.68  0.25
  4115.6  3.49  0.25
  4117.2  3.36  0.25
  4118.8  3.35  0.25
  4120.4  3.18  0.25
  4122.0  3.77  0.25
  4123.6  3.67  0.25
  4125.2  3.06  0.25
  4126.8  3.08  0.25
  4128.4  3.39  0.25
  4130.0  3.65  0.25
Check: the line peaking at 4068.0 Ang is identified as Lyman alpha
